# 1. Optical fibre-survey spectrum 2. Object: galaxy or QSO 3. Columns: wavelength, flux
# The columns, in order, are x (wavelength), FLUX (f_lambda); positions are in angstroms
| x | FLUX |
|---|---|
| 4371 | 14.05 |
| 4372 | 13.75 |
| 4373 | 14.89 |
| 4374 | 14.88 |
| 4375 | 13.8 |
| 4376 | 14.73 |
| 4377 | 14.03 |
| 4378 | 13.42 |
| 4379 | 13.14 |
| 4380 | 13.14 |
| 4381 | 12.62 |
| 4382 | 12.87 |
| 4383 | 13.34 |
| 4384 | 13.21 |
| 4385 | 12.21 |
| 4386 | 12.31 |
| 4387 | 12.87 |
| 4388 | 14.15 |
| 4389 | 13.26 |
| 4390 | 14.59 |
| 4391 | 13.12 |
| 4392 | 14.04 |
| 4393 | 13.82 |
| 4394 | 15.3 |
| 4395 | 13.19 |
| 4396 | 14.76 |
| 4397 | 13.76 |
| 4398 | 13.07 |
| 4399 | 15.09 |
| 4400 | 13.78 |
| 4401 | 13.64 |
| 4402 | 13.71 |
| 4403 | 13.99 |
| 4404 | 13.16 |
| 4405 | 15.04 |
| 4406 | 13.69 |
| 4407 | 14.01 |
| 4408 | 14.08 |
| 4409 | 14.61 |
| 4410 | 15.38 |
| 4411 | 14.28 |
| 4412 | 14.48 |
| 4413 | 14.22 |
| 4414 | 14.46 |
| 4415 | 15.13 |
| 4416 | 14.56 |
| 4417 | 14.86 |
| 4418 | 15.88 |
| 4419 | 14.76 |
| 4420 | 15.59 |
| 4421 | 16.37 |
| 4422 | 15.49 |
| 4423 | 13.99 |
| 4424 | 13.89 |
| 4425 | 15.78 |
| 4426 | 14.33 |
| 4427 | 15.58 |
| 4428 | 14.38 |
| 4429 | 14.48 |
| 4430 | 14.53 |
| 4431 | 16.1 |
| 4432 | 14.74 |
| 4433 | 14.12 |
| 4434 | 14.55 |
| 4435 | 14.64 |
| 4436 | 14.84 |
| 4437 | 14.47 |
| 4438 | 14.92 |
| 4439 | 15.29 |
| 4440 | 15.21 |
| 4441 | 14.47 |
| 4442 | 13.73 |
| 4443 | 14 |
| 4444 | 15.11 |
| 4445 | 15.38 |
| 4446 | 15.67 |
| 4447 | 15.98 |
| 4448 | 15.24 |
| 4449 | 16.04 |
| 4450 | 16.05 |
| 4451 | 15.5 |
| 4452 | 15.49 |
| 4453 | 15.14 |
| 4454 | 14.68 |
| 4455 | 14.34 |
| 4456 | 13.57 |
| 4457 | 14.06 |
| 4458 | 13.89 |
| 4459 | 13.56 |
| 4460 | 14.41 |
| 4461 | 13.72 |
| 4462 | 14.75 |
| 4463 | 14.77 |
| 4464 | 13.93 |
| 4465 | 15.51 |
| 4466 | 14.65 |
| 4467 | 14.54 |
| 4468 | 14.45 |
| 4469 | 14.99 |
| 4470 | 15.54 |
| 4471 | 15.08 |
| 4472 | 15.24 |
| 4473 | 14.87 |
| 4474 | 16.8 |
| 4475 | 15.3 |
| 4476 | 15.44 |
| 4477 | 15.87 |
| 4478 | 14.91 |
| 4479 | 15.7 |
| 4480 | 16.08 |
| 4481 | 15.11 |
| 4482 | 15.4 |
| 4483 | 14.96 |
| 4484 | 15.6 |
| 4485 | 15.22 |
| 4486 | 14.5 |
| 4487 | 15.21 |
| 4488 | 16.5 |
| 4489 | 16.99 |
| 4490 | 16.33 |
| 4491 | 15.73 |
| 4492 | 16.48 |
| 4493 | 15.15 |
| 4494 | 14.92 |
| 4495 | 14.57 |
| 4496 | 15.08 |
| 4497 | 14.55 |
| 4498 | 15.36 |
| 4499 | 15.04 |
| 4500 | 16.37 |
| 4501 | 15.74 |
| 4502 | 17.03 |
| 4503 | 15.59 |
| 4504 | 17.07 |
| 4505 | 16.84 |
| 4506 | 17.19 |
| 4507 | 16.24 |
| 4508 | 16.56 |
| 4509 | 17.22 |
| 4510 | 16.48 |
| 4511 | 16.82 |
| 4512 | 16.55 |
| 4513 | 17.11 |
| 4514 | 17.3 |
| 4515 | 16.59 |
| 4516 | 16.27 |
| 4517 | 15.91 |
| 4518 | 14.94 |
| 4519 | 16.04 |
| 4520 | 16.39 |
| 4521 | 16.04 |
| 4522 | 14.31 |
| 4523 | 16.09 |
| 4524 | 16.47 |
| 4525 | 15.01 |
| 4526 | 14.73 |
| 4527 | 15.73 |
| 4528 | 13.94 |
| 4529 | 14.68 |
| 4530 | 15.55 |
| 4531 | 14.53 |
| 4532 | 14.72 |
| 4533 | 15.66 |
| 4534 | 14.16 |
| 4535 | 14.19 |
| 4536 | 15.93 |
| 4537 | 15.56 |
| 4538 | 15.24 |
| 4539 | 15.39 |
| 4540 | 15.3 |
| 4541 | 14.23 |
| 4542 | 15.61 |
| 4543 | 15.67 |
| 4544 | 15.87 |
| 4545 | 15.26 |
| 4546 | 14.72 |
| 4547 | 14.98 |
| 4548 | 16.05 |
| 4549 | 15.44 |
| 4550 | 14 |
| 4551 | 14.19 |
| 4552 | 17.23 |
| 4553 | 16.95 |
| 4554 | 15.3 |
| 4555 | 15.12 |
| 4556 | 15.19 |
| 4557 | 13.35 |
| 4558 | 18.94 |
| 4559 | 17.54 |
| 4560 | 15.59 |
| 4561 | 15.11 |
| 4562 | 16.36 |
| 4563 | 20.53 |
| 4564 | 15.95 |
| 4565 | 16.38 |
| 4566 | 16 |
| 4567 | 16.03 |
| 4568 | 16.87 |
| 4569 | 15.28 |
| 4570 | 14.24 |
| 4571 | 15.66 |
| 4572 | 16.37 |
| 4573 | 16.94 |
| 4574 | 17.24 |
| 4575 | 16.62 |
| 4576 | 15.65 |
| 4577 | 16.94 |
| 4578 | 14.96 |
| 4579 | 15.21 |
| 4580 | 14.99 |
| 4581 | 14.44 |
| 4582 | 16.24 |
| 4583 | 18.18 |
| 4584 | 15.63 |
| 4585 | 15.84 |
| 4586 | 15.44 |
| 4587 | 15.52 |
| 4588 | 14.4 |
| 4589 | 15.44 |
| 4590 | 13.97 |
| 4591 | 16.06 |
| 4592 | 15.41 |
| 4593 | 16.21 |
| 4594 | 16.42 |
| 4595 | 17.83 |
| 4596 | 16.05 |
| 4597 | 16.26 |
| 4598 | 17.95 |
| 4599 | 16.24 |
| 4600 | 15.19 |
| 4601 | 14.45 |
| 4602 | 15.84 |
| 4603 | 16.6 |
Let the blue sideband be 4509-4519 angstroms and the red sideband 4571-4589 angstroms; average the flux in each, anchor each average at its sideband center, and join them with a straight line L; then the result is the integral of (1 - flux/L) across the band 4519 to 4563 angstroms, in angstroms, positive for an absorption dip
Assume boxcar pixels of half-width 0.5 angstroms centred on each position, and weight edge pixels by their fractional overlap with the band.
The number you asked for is 2.06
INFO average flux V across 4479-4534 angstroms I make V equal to 15.8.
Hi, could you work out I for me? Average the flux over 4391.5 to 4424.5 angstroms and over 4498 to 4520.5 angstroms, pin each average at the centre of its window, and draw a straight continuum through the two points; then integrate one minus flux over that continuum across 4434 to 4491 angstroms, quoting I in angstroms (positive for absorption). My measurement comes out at 1.6 angstroms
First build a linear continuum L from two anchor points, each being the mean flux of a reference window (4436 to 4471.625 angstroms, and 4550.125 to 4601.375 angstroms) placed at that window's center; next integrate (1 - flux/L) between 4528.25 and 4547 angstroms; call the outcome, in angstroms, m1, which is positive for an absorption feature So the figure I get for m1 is 0.6 angstroms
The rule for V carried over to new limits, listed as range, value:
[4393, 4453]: 14.7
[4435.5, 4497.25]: 15.1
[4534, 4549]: 15.3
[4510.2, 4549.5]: 15.5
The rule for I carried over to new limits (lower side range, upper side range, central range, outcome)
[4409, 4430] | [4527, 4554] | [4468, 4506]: -1.37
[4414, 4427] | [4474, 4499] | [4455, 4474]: 0.93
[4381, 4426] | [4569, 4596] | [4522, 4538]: 0.25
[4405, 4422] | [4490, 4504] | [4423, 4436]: 0.19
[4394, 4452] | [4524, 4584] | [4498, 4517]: -1.46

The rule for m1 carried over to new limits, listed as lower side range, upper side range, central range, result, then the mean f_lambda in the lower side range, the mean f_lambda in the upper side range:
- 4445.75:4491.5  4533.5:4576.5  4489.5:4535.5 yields -0.9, 15.2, 15.8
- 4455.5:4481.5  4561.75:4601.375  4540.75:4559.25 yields 0.2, 14.9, 16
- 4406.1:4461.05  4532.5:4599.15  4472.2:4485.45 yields -0.3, 14.8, 15.8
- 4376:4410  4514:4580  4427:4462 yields -1.0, 13.7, 15.7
